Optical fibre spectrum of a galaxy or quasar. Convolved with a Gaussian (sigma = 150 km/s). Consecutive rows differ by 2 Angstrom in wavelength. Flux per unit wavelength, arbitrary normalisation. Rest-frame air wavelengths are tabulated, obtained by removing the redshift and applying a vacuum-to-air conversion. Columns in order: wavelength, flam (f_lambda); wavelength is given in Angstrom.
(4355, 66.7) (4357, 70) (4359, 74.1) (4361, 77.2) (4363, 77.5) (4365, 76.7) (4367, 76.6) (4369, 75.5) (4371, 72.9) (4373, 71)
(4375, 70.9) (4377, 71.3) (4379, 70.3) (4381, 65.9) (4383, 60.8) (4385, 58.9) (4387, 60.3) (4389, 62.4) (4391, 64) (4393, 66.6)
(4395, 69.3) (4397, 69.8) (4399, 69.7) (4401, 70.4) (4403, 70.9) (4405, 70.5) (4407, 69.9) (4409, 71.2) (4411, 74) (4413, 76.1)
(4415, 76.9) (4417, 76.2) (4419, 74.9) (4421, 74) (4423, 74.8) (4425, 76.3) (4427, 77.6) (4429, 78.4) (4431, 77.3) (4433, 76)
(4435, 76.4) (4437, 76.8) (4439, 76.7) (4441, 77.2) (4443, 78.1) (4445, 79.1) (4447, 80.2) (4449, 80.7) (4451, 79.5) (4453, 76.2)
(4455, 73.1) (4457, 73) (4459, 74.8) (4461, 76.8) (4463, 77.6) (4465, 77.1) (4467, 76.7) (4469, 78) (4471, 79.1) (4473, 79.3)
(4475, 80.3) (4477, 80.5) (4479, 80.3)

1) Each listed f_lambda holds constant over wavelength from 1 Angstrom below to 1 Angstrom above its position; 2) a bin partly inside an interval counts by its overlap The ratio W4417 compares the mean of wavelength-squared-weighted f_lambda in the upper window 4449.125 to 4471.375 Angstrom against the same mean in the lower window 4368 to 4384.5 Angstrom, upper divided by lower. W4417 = 1.15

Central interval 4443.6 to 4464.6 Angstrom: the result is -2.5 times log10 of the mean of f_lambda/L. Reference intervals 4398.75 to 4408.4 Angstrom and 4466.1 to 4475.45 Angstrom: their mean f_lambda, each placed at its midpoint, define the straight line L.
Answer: -0.01 mag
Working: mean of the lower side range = 70.4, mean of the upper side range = 78.6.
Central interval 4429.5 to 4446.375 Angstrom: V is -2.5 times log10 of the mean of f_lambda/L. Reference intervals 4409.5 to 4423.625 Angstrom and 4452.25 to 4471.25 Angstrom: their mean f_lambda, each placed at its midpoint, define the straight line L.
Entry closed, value -0.02 mag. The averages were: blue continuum 75.1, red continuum 76.1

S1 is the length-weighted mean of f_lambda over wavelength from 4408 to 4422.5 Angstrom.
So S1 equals 74.8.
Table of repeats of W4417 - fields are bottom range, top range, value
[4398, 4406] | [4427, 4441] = 1.11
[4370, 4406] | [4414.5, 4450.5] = 1.17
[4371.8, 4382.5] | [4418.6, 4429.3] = 1.12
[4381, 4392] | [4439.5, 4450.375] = 1.31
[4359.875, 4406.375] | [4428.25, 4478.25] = 1.15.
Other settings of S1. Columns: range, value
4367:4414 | 69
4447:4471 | 76.9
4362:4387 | 70.3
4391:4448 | 74.3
